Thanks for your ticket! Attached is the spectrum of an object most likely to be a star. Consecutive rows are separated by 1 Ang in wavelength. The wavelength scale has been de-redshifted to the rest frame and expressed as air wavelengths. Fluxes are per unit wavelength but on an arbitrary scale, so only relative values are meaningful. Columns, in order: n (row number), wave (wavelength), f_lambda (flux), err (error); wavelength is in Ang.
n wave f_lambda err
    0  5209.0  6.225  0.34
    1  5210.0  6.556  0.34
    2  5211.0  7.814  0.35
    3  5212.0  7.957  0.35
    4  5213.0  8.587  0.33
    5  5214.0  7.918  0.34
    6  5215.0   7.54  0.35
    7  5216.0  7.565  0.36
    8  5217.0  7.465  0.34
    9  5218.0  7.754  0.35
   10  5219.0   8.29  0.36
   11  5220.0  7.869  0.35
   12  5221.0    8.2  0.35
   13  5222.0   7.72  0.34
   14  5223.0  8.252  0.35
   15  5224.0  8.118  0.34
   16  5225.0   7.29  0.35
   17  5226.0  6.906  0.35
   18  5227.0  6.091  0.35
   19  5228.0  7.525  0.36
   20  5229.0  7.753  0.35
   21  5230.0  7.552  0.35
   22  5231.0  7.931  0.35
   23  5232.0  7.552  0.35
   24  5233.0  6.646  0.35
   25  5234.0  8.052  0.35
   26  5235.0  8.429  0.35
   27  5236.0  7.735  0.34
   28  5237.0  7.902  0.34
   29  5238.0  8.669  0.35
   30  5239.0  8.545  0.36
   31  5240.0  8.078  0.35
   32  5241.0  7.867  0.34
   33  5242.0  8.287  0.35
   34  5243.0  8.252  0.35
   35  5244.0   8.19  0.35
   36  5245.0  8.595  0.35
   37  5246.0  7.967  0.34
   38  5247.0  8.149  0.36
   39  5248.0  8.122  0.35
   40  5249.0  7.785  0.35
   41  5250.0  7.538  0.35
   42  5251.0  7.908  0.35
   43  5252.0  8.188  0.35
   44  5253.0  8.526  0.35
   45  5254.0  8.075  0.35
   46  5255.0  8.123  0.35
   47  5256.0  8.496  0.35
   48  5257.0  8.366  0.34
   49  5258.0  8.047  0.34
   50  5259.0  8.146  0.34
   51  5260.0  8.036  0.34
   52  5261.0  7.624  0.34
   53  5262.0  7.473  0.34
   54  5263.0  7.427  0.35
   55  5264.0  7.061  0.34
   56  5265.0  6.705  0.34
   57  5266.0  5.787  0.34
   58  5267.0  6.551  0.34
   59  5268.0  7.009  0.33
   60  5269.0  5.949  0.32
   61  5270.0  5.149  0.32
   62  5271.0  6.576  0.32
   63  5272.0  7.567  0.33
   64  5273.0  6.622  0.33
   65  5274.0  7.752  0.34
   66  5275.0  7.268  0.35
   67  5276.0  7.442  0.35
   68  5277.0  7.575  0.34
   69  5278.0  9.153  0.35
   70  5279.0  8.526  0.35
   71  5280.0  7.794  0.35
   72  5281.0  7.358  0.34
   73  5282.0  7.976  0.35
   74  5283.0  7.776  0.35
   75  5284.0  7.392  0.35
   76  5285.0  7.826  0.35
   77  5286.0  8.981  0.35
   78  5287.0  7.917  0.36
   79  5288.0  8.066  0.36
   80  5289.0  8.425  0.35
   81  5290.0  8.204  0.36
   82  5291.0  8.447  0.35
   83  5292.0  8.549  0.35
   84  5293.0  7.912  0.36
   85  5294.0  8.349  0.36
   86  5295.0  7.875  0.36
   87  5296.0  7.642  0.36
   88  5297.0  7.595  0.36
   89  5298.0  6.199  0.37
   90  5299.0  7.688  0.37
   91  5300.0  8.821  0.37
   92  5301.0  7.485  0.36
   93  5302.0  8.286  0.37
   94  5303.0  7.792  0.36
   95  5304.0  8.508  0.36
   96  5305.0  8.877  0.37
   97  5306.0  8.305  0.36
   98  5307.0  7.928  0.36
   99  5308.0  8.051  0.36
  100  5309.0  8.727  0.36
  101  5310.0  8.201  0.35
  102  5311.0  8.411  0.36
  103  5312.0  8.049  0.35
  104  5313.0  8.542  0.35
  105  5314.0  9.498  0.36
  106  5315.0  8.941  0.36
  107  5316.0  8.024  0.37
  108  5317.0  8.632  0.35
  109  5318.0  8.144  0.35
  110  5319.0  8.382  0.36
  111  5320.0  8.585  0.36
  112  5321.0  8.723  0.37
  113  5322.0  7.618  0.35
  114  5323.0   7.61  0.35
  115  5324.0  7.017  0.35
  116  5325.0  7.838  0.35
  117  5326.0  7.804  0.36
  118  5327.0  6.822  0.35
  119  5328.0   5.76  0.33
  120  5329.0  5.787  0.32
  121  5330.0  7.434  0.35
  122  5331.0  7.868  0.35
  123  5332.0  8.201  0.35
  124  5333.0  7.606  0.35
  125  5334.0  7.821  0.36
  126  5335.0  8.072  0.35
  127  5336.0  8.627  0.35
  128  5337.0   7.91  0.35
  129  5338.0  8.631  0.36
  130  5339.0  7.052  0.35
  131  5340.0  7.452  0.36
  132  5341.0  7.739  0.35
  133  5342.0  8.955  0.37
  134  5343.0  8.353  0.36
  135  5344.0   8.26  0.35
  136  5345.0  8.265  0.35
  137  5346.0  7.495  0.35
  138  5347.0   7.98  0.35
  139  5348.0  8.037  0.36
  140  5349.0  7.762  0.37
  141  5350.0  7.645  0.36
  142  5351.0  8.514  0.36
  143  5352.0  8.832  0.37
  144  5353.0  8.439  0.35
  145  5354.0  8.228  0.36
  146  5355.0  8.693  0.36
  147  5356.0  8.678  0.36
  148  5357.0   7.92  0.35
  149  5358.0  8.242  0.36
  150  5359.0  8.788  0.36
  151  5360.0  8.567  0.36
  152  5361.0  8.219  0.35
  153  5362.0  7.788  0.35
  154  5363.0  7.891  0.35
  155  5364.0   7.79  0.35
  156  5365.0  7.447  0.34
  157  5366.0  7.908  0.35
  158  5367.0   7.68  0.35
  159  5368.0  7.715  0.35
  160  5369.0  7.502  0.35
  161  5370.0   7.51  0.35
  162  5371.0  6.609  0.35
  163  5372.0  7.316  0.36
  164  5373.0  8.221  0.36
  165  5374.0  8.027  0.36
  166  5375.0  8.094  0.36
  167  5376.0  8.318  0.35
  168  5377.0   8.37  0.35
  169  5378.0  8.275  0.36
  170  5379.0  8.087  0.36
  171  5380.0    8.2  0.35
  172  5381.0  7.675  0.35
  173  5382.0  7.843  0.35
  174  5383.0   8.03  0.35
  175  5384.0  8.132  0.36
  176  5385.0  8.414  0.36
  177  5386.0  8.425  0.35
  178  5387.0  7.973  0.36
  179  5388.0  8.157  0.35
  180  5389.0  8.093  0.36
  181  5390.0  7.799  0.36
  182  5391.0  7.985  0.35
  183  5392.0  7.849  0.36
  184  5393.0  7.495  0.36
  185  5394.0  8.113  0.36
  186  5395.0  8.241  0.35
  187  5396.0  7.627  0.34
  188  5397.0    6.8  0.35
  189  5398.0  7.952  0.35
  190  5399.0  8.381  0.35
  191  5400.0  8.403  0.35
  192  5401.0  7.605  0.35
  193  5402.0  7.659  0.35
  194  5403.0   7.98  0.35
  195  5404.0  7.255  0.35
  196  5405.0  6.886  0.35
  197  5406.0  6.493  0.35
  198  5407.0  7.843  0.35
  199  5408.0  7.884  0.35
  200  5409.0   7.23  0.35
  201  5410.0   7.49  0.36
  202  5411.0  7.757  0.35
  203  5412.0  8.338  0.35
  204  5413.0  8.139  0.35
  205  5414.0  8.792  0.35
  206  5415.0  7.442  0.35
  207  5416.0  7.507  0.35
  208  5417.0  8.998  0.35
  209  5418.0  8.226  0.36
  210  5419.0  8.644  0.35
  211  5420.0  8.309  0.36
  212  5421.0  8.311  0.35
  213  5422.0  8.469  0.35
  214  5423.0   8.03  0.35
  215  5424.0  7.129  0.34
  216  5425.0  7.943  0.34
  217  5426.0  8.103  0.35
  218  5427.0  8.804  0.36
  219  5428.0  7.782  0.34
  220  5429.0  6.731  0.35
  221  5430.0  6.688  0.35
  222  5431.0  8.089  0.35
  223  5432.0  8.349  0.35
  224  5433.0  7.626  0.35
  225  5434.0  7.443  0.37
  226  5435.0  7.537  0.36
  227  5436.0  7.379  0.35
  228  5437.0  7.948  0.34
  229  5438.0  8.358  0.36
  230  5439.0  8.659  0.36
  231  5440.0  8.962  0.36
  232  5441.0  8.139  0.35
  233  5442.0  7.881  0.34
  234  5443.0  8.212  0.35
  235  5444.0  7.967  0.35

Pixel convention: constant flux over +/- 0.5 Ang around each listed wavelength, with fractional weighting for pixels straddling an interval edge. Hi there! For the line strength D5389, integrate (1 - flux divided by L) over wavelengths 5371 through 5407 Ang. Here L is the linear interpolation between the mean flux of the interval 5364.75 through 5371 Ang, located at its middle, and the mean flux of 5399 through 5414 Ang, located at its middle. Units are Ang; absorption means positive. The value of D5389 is -1.1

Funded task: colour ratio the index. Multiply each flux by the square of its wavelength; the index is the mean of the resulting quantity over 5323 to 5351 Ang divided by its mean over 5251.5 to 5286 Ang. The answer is 1.05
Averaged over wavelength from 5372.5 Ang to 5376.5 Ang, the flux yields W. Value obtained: 8.16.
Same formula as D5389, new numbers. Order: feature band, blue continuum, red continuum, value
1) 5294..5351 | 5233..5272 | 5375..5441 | -1.1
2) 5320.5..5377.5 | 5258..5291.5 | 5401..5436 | -1.6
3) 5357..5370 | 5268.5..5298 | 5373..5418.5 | -0.1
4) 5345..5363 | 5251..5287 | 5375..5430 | -1.0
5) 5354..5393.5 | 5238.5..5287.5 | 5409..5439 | -0.6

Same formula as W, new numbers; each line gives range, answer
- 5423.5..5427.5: 7.99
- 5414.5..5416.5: 7.47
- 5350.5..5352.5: 8.67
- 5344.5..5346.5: 7.88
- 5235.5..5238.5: 8.1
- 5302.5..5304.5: 8.15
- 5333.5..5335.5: 7.95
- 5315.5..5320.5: 8.35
